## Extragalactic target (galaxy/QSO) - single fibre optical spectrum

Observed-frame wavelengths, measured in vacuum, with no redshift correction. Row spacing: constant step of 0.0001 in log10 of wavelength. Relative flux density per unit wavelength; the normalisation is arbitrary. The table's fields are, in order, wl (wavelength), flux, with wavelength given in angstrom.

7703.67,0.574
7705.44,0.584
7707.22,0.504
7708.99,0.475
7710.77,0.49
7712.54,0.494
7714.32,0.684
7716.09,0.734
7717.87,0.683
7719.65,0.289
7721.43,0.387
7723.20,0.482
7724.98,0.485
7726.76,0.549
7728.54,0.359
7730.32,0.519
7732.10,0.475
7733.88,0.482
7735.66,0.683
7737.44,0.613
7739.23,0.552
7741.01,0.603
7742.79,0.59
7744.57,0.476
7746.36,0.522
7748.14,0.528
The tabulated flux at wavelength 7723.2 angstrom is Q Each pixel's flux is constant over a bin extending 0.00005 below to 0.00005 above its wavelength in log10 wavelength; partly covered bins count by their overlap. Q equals 0.482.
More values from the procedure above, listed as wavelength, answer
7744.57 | 0.476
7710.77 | 0.49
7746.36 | 0.522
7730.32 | 0.519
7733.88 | 0.482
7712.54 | 0.494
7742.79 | 0.59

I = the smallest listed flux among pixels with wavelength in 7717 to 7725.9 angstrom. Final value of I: 0.289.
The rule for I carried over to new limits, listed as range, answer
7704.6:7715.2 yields 0.475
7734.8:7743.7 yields 0.552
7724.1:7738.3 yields 0.359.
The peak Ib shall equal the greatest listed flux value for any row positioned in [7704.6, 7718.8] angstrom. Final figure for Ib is 0.734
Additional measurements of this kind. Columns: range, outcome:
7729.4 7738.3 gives 0.683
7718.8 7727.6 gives 0.549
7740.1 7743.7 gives 0.603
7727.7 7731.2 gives 0.519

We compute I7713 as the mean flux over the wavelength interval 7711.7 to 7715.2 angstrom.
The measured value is 0.589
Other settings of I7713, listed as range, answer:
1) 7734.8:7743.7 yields 0.608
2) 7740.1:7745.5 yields 0.556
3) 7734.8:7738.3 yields 0.648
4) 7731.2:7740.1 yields 0.561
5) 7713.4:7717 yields 0.707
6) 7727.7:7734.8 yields 0.461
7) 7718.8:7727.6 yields 0.439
